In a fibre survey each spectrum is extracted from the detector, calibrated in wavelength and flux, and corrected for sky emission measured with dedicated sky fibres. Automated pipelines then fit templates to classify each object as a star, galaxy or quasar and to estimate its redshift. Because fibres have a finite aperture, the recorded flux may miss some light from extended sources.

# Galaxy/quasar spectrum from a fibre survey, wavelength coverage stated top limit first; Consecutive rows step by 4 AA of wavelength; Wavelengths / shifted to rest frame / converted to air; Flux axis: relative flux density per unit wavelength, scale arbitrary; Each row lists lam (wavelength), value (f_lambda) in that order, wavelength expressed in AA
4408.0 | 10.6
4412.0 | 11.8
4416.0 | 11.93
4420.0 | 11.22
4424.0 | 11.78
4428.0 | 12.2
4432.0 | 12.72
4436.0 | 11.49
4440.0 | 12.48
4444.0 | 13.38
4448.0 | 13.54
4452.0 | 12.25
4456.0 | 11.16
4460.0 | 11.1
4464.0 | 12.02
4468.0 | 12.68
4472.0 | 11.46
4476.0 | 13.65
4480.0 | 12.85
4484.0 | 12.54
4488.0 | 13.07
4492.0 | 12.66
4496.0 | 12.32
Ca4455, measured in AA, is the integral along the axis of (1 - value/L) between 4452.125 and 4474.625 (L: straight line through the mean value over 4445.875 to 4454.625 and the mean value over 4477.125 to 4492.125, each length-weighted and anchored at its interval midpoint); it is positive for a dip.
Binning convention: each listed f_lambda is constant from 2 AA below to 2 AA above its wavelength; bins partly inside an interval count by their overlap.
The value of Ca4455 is 1.8 AA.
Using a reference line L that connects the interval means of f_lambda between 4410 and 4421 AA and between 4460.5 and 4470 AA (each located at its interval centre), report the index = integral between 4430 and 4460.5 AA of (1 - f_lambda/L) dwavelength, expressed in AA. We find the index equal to -0.9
